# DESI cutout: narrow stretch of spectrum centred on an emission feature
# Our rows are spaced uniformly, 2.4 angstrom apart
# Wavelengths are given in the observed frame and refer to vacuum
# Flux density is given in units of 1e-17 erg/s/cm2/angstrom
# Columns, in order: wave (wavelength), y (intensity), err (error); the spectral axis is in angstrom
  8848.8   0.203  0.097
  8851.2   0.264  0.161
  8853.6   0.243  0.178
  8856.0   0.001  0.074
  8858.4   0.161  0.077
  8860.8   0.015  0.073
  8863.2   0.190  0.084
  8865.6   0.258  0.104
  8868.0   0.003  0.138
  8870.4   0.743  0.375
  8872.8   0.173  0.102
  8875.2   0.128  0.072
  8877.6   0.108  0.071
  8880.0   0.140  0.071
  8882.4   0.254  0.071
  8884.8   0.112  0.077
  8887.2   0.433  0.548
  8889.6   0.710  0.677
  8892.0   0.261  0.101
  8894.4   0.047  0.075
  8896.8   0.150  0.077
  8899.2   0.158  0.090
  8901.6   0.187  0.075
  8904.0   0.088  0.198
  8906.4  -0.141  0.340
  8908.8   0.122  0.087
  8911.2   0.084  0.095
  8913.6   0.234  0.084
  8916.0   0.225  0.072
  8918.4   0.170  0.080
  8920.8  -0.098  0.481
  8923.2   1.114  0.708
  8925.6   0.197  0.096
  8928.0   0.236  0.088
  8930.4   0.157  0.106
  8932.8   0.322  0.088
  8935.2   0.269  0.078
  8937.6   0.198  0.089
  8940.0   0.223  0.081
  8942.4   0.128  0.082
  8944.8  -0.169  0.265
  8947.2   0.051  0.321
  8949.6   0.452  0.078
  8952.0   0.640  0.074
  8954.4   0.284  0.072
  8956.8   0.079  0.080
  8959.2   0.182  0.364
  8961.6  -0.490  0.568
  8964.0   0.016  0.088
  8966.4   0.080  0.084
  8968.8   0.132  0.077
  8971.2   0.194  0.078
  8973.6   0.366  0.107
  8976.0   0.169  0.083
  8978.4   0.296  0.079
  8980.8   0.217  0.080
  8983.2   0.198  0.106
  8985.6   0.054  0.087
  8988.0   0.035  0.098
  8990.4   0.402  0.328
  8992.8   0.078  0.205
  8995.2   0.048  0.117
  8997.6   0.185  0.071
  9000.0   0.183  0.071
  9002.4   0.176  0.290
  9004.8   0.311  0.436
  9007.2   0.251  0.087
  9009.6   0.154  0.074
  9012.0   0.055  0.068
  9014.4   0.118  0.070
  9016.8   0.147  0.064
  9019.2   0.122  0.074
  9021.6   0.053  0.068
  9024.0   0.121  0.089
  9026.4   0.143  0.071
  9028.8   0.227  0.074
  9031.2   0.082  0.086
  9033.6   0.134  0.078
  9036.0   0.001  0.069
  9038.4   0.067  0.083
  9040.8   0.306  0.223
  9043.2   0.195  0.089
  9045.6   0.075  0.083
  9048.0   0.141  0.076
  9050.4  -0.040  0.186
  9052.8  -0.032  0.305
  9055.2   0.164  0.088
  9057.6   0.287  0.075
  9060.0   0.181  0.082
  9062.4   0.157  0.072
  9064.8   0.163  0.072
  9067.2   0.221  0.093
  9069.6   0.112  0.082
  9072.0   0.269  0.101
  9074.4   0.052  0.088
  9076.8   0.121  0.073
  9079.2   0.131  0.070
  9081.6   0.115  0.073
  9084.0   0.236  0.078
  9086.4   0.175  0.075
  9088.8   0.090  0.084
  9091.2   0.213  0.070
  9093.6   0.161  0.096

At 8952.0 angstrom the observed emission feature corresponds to Hgamma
